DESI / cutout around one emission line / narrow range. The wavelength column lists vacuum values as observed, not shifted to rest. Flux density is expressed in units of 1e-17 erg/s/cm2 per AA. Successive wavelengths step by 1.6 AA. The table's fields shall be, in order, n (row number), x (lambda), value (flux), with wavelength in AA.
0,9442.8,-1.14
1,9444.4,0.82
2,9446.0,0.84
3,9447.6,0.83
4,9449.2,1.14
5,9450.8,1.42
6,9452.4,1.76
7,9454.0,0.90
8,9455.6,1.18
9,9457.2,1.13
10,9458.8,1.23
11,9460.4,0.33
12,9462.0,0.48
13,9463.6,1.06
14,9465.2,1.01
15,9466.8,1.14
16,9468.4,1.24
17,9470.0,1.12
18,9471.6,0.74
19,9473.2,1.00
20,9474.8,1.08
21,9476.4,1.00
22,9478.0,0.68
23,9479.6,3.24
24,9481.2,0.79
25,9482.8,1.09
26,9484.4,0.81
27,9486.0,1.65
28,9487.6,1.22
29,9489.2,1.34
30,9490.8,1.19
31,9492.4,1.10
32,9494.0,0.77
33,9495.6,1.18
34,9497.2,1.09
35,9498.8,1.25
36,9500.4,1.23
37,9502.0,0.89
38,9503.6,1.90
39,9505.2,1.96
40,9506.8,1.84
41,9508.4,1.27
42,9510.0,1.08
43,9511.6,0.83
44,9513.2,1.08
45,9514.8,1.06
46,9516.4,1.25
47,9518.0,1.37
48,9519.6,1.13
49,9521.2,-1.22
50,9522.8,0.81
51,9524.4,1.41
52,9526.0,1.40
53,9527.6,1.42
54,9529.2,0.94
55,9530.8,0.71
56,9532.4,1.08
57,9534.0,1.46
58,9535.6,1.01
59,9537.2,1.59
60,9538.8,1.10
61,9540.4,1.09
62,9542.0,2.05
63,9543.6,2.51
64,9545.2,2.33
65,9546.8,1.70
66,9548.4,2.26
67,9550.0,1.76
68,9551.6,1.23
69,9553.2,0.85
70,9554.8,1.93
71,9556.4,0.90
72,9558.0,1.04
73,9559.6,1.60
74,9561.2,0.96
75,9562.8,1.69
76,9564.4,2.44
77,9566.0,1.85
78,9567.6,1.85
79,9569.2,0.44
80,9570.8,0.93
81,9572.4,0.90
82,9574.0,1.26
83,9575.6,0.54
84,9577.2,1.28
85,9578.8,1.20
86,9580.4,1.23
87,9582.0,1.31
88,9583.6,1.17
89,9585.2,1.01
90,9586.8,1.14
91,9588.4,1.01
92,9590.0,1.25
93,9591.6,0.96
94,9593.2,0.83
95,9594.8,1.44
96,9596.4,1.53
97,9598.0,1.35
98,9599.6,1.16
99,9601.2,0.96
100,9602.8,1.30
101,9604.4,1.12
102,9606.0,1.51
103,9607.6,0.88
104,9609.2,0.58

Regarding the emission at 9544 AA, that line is [S II]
